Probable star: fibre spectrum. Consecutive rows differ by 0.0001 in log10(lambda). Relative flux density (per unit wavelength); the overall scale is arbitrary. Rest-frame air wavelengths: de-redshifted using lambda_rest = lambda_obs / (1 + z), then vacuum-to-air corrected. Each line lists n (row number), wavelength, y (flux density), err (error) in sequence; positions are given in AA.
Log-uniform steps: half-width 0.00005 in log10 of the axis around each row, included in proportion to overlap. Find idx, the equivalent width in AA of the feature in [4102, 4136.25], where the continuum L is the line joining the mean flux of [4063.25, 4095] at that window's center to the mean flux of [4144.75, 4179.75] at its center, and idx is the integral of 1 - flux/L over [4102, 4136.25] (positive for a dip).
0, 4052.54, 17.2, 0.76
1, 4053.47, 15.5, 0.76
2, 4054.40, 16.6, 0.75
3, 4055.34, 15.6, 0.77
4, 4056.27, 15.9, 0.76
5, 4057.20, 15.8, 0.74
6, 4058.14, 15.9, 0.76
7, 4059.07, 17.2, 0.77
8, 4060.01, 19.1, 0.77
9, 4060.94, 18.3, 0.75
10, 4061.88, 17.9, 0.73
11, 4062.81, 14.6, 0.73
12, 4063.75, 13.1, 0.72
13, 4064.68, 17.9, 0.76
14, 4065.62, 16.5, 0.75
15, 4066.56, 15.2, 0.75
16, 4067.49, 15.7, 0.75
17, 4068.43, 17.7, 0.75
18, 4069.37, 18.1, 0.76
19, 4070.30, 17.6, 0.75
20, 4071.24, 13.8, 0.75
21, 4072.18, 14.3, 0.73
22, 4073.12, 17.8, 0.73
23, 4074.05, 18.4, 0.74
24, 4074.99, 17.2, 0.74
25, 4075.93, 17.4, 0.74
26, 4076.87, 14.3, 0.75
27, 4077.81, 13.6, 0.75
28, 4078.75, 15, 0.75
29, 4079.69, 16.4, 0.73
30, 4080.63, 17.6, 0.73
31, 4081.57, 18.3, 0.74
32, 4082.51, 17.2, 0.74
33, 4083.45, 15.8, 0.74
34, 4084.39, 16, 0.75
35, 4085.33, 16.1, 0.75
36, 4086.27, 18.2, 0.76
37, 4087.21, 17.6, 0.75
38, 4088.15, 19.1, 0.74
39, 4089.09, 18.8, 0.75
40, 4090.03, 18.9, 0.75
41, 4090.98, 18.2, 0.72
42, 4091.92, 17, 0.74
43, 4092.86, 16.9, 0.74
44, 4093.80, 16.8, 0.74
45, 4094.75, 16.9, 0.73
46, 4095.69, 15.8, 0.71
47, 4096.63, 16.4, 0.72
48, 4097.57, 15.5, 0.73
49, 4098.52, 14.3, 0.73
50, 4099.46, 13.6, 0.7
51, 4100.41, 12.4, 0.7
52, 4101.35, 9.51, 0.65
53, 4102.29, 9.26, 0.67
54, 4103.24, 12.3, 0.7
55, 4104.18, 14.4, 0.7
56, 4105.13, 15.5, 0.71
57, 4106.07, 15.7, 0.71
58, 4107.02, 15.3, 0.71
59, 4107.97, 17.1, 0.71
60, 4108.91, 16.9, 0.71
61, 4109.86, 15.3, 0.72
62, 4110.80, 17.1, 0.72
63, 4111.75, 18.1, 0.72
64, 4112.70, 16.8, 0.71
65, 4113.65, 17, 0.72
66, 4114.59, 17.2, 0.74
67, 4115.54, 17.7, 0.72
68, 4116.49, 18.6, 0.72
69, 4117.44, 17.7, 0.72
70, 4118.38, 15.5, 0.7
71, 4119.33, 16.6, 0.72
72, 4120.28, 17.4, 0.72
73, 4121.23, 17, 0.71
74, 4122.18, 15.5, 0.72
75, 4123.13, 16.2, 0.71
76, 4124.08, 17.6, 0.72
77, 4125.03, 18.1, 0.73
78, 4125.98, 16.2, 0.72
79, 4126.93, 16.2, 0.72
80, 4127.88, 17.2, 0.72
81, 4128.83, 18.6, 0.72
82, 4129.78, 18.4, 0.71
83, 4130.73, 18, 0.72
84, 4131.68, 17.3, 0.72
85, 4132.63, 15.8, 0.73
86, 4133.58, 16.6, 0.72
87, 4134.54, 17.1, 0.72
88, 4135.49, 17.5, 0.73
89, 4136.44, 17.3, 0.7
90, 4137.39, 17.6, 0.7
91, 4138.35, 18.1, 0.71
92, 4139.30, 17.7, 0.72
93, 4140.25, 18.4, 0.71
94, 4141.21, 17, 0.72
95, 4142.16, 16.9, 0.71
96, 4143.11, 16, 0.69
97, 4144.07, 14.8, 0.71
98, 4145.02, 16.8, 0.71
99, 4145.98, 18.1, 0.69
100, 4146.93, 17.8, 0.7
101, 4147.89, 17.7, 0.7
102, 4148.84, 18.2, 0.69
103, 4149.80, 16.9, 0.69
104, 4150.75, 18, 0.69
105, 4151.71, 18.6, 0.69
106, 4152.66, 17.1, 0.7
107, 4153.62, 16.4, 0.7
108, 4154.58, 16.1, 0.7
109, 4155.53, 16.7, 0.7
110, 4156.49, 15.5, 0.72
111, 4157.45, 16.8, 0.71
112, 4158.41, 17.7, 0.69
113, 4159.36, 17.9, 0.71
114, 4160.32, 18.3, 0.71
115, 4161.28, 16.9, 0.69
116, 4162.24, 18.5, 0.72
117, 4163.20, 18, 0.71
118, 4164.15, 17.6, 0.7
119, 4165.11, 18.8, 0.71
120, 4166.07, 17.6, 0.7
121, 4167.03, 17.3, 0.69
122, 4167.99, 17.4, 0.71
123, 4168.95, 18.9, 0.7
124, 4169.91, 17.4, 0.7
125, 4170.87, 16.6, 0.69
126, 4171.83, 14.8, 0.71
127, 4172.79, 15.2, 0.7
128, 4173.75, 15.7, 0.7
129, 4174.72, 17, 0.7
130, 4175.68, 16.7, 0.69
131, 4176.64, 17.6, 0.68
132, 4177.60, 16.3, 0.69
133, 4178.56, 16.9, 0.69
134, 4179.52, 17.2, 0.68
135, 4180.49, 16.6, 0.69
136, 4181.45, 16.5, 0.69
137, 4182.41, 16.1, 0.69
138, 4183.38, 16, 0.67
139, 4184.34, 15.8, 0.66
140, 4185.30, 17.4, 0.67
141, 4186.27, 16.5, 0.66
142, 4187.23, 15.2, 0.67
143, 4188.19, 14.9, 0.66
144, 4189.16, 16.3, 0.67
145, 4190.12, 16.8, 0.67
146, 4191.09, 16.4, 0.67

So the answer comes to 0.8 AA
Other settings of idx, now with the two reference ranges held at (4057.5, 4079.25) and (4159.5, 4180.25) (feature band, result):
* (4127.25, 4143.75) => -0.4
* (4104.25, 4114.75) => 0.2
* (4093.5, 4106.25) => 1.9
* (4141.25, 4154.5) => -0.1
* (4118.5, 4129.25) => -0.1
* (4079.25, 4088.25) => -0.4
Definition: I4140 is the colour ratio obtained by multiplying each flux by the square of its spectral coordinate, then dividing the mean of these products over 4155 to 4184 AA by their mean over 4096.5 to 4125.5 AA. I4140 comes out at 1.11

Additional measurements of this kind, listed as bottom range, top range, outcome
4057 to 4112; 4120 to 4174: 1.10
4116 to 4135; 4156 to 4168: 1.05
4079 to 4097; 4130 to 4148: 1.02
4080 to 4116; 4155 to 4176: 1.10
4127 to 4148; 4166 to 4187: 0.98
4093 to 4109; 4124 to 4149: 1.21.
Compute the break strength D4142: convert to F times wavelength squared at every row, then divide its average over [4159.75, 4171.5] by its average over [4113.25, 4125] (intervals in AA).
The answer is 1.1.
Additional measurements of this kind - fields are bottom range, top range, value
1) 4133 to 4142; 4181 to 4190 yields 0.95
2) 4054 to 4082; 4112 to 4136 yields 1.07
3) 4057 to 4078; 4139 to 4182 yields 1.09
